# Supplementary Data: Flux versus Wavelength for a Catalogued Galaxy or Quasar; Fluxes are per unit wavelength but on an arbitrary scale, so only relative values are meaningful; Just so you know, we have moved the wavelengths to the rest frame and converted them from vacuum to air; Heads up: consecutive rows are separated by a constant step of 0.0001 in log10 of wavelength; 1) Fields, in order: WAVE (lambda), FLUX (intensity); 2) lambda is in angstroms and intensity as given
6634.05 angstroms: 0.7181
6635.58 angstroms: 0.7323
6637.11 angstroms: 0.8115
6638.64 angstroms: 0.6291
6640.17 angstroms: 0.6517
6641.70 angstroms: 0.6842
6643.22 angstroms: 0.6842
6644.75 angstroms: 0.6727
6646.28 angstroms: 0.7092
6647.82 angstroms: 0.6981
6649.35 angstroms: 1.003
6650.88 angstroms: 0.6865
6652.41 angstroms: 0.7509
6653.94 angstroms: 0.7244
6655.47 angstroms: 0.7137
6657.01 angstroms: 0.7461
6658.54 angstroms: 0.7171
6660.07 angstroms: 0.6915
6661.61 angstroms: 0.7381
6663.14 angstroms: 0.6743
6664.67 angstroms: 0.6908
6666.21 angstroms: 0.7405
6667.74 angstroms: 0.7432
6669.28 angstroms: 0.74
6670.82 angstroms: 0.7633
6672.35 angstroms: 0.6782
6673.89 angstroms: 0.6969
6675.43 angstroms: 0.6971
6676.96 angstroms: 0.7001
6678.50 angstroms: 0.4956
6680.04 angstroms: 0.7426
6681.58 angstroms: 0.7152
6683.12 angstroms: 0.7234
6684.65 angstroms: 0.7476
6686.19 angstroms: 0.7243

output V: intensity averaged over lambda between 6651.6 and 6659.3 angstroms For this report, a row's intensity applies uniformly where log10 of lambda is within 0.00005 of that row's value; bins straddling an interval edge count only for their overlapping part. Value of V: 0.73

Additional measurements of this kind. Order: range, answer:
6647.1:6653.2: 0.786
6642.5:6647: 0.689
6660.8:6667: 0.711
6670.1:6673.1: 0.722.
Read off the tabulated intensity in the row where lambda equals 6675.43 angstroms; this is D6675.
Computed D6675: 0.6971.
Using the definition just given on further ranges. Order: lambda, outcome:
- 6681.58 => 0.7152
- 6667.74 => 0.7432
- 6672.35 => 0.6782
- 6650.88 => 0.6865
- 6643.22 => 0.6842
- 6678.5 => 0.4956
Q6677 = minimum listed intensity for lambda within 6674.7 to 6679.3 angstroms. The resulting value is 0.4956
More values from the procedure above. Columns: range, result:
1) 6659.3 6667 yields 0.6743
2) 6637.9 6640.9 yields 0.6291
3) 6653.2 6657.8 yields 0.7137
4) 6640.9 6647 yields 0.6727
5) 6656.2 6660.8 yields 0.6915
